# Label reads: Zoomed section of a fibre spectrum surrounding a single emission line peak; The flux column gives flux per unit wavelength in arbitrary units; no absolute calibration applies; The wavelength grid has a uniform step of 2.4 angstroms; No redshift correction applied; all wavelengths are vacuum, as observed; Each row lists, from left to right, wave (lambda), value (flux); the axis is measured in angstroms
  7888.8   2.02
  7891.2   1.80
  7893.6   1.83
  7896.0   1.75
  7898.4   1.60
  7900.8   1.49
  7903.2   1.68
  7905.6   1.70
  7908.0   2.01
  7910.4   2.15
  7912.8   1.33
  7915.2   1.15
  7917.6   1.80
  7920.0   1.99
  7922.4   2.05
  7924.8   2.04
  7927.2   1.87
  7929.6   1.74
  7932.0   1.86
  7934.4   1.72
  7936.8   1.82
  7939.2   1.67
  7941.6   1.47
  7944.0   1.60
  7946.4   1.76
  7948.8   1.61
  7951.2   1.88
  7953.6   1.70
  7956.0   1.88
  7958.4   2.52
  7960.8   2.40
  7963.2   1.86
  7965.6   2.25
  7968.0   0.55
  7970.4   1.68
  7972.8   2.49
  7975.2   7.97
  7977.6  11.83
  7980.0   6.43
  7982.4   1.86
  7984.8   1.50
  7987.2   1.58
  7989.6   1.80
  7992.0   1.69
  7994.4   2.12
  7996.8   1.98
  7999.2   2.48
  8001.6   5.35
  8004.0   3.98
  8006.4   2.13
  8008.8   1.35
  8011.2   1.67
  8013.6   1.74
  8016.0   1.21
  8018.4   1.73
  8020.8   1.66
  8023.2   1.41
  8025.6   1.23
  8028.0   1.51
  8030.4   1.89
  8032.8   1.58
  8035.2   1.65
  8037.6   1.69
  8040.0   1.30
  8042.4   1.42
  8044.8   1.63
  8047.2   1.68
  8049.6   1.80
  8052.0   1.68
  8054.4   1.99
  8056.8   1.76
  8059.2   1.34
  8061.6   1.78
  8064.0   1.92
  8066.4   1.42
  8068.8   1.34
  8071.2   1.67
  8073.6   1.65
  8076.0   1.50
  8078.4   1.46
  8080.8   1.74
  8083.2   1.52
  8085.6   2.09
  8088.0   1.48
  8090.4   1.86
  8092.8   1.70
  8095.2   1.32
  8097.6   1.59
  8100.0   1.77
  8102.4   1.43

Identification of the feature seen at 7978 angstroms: H-alpha 6563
